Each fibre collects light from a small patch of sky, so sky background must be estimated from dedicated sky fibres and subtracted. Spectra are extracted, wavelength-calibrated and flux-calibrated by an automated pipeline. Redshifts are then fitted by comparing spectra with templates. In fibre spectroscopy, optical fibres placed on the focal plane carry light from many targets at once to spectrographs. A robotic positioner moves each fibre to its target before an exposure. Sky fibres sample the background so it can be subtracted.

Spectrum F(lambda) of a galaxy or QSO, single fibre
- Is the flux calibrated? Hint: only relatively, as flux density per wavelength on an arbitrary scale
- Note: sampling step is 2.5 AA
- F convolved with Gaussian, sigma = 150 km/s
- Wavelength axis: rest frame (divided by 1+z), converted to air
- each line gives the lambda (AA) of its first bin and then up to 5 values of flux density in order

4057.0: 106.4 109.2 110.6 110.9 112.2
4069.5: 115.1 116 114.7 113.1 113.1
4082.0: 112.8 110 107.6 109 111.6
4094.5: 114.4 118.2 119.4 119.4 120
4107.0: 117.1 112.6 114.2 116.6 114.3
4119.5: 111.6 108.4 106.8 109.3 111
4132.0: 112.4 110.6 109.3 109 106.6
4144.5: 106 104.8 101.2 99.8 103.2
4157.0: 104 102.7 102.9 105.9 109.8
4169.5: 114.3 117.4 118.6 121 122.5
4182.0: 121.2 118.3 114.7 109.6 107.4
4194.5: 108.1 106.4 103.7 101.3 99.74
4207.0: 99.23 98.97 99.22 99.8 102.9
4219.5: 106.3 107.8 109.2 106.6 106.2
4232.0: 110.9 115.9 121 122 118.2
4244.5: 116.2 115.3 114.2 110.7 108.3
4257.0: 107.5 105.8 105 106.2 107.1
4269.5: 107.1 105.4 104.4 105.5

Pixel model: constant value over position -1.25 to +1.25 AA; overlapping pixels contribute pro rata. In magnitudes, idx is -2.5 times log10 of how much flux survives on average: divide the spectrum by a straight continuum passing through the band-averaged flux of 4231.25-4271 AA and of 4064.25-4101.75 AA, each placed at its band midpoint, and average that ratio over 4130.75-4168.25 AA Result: 0.069 mag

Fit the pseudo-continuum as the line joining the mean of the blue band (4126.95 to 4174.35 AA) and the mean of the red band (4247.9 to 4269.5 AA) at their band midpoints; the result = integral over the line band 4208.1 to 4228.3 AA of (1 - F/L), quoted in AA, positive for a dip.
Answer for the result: 0.77 AA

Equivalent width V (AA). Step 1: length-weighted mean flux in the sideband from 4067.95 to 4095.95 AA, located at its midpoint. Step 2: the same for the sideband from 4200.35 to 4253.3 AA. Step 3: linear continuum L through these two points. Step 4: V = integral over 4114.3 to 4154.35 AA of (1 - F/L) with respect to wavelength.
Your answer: 1.04 AA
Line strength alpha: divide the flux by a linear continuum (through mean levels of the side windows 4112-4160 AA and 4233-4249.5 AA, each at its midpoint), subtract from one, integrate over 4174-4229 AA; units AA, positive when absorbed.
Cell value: 2.8 AA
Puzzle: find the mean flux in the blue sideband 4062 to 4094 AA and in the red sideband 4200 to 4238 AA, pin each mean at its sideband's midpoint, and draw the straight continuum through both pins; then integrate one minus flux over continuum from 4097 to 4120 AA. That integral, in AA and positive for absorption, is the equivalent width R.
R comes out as -1.2 AA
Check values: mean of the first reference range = 112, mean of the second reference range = 106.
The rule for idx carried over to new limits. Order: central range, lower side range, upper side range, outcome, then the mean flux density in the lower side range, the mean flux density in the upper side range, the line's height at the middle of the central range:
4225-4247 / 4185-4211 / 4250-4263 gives -0.07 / 105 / 108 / 107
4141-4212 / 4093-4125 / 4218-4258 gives 0.05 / 115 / 112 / 114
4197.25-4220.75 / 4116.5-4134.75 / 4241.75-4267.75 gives 0.09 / 110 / 110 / 110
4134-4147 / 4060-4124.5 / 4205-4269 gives 0.04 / 114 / 109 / 112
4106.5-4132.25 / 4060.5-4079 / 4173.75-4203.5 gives 0.01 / 113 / 113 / 113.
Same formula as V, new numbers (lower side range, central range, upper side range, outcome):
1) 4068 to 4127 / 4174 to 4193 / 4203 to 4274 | -1.09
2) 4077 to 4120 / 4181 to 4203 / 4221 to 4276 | 0.37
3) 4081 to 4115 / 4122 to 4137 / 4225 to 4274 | 0.51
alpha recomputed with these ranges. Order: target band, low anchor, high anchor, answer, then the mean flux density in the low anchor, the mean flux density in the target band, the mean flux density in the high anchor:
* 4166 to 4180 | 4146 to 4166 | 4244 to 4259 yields -1.67 AA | 103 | 117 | 112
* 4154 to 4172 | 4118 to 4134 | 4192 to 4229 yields 0.04 AA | 110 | 107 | 104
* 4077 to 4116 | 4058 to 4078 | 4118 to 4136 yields -1.04 AA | 113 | 114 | 110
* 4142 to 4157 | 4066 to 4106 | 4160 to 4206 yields 1.17 AA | 114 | 103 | 111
